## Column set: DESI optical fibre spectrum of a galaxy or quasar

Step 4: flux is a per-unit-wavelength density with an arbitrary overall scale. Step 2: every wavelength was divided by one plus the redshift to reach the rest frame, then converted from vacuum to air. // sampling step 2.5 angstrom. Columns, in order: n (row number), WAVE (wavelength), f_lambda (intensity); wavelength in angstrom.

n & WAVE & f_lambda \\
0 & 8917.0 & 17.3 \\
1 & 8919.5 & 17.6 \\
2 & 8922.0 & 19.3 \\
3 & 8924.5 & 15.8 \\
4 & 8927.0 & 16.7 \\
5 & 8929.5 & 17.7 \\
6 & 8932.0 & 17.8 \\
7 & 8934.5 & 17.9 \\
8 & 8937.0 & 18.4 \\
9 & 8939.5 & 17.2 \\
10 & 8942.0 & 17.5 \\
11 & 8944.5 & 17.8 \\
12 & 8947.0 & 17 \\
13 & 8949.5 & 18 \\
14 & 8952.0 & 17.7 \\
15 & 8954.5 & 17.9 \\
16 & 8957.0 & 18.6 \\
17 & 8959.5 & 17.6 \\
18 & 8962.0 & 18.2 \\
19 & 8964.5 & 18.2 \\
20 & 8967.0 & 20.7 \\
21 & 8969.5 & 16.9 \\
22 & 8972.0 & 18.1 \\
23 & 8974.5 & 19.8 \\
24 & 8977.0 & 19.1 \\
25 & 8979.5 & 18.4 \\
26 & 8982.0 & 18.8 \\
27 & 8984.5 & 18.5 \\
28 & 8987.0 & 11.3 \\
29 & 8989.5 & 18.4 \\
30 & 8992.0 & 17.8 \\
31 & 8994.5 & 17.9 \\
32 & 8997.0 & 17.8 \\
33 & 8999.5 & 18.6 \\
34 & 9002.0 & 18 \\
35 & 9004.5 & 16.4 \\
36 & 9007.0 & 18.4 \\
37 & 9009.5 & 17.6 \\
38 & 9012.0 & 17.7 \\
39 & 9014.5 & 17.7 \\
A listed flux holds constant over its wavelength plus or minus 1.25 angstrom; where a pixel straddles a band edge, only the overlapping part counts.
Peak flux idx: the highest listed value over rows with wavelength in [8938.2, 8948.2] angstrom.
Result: 17.8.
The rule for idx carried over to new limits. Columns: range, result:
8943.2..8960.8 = 18.6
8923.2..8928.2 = 16.7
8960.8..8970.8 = 20.7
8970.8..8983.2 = 19.8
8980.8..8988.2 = 18.8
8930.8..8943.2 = 18.4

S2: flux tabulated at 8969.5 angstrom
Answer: 16.9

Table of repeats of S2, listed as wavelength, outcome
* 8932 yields 17.8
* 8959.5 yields 17.6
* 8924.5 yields 15.8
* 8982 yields 18.8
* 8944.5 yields 17.8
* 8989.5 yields 18.4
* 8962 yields 18.2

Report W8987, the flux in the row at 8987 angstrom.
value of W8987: 11.3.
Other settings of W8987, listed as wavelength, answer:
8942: 17.5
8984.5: 18.5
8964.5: 18.2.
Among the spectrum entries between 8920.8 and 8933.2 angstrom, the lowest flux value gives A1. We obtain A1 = 15.8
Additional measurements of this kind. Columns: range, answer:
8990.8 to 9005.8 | 16.4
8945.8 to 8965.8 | 17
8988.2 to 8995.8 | 17.8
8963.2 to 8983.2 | 16.9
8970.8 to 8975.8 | 18.1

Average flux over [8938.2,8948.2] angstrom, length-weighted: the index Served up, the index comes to 17.4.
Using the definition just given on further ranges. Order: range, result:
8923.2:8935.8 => 17.2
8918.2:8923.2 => 18.4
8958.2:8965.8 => 18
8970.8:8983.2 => 18.8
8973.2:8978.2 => 19.4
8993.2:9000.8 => 18.1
